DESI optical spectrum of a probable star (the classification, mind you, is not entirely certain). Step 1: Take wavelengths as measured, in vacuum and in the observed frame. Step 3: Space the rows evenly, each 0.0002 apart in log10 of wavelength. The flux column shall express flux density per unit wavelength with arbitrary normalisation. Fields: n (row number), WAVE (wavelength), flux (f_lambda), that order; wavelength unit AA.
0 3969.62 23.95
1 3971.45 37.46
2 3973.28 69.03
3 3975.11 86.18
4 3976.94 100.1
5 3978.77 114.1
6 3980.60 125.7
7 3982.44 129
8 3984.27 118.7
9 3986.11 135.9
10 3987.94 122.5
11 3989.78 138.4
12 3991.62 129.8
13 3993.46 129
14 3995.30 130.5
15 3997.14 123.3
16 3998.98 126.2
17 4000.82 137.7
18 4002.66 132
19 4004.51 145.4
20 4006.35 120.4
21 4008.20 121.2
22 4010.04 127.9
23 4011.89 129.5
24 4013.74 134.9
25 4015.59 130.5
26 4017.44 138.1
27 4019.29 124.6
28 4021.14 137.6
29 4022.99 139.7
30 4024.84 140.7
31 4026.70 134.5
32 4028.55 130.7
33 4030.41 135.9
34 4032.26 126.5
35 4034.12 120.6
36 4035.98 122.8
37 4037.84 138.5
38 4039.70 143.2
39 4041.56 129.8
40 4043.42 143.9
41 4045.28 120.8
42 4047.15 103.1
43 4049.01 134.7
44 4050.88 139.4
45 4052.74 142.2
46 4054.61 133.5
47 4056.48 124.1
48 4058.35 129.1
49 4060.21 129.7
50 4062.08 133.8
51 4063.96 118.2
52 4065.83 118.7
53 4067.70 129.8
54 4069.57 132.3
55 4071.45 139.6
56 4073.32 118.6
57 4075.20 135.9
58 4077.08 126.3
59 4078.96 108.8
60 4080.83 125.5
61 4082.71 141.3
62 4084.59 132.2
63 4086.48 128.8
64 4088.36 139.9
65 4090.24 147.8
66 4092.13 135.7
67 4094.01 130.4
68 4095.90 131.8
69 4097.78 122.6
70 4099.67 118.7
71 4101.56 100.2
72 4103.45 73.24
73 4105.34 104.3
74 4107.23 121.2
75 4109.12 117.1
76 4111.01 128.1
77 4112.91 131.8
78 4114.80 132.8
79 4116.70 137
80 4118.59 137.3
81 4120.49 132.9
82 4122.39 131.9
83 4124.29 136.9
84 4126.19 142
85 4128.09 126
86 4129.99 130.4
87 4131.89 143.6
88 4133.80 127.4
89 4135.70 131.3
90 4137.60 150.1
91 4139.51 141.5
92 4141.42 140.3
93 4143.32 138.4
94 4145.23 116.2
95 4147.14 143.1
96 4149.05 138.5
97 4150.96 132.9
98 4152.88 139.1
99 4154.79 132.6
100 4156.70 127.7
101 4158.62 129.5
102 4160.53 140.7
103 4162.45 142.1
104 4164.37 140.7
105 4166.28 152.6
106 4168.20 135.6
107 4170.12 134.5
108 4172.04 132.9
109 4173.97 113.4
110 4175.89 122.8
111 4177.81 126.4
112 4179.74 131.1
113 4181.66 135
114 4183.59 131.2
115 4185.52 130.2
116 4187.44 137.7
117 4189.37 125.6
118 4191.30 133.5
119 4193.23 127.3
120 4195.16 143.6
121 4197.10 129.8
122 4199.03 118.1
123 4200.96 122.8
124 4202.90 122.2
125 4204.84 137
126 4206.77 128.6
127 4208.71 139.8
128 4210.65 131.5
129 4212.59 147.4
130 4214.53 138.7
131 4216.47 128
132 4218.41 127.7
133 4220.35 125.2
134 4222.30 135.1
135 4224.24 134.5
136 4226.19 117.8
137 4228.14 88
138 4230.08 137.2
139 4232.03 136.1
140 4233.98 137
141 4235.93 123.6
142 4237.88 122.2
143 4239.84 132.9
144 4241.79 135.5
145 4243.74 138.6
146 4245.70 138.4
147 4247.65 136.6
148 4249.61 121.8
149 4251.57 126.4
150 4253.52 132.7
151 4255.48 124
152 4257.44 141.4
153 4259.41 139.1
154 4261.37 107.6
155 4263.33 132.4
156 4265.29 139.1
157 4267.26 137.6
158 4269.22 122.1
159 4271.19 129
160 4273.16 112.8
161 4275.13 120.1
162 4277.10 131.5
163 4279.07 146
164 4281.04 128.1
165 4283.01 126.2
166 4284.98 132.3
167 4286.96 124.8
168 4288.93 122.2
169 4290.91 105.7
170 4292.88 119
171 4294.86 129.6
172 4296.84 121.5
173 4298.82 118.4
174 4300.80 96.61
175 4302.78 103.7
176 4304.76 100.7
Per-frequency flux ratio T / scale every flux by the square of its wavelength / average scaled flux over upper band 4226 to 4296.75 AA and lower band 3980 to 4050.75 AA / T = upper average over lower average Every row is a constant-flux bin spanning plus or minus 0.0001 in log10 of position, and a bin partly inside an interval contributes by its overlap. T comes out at 1.10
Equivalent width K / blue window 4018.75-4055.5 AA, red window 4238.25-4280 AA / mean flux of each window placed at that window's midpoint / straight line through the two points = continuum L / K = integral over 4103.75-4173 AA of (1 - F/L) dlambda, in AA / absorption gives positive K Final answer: -1.0 AA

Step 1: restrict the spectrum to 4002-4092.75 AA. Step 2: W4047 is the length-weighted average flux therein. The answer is 131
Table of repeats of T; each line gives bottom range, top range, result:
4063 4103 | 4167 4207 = 1.07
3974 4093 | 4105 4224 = 1.09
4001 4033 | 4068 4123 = 0.99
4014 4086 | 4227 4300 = 1.08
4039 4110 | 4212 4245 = 1.10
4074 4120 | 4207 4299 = 1.11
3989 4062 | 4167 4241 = 1.08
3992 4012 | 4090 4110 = 0.95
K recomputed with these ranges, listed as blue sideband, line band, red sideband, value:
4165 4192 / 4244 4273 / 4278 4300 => -0.8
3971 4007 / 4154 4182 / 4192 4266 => -1.3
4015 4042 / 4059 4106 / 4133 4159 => 3.1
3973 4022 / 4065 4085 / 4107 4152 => 0.3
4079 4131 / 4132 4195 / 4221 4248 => -2.9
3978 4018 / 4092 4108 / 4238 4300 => 1.8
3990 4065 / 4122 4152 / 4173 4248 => -1.3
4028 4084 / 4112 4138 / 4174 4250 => -1.0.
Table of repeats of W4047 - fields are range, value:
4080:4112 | 123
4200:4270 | 130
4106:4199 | 133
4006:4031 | 132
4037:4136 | 129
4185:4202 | 130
